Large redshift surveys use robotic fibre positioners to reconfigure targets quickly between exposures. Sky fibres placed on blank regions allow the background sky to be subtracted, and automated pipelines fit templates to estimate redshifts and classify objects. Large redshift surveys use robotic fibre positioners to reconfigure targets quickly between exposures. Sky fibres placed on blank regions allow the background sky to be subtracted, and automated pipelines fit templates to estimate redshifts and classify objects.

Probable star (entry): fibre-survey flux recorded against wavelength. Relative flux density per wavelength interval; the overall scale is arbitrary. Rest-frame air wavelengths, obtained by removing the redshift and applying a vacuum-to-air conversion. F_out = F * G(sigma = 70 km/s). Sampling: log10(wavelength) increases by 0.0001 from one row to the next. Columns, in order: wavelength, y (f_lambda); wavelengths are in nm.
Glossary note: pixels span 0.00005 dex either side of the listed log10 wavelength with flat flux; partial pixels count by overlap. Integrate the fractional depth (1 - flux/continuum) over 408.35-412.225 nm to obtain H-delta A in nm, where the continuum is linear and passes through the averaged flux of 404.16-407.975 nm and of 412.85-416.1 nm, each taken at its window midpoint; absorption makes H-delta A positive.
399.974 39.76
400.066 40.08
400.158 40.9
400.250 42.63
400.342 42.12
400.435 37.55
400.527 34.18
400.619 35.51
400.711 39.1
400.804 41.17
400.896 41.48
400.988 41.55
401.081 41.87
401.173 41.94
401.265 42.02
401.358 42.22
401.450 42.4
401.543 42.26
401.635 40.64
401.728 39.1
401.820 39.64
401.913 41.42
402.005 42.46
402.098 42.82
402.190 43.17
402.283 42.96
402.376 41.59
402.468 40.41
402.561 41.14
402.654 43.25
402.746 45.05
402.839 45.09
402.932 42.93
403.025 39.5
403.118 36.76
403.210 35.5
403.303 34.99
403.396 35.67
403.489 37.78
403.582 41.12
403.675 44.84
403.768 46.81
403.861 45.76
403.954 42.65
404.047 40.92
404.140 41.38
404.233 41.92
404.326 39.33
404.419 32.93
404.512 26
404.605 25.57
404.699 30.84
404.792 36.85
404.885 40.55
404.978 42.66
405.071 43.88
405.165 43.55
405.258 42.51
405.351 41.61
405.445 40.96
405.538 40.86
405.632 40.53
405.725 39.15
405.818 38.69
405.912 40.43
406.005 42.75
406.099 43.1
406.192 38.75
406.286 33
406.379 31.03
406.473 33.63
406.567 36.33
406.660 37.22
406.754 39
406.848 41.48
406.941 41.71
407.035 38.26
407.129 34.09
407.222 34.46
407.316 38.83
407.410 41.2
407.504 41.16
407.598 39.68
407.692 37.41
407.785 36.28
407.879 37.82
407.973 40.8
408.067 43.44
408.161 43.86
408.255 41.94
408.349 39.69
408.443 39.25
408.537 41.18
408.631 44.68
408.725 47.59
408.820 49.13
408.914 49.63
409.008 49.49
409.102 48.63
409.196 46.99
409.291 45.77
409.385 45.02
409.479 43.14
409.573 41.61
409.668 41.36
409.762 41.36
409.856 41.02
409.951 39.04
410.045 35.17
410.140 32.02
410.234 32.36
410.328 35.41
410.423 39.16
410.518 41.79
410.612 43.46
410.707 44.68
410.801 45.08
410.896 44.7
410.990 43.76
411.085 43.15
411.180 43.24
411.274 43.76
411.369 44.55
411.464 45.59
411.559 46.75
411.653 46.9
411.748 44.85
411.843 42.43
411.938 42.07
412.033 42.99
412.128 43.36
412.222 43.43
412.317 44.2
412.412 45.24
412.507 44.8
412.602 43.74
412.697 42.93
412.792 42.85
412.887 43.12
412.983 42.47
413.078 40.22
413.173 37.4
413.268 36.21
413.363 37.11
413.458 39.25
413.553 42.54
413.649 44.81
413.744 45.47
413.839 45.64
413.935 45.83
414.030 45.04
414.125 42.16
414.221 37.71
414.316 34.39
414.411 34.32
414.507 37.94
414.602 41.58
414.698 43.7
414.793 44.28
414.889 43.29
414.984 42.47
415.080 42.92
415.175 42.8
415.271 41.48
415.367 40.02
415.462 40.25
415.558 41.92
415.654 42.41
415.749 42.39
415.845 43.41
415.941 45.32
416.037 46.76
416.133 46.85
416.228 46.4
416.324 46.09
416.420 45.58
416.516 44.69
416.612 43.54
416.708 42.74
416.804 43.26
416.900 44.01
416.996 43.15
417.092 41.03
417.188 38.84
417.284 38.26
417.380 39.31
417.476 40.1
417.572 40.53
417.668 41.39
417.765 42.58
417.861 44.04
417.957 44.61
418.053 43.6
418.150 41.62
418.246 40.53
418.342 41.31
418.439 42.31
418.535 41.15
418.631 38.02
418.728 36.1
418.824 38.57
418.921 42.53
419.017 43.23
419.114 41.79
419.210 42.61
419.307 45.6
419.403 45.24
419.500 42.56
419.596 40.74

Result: -0.30 nm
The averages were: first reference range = 38.2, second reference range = 41.7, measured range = 43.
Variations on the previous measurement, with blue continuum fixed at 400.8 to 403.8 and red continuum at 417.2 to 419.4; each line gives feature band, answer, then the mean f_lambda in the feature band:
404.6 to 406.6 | 0.120 nm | 38.8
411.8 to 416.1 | -0.080 nm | 42.1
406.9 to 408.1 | 0.073 nm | 38.8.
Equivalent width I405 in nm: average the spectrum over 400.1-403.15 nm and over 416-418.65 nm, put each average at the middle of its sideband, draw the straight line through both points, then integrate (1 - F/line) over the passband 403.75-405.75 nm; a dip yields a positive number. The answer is 0.10 nm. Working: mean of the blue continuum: 41.1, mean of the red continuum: 42.6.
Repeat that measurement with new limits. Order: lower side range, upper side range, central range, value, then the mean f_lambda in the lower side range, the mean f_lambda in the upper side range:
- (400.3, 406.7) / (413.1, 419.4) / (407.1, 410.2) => -0.071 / 39.8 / 42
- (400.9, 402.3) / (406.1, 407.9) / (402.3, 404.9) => 0.066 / 41.7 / 37.6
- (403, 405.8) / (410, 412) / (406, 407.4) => 0.090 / 39.1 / 42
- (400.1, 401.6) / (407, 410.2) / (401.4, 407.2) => 0.187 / 40.6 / 41.5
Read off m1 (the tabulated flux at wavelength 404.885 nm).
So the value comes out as 40.55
